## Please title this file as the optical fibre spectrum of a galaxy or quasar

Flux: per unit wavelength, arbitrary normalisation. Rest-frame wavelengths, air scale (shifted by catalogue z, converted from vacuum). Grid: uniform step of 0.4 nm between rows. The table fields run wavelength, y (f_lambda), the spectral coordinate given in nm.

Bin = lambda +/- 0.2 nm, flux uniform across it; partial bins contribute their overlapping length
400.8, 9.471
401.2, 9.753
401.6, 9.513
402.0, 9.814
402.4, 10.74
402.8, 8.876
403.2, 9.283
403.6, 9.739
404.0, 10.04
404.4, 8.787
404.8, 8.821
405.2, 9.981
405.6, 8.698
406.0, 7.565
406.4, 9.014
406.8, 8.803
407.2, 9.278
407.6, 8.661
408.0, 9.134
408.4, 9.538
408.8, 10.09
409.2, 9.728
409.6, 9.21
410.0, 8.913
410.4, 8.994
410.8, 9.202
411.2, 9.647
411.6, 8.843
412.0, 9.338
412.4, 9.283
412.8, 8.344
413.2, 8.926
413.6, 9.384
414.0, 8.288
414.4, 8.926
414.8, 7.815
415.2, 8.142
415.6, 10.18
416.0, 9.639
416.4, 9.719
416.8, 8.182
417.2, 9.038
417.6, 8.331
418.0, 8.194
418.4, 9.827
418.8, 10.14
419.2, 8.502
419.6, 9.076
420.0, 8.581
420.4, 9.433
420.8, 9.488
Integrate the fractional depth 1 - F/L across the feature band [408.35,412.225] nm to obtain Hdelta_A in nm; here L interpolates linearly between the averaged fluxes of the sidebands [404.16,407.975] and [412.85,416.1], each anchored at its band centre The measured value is -0.21 nm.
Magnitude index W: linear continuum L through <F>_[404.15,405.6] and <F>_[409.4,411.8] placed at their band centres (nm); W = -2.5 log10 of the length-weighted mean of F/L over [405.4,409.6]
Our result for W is 0.01 mag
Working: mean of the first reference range 9.16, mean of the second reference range 9.13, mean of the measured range 9.06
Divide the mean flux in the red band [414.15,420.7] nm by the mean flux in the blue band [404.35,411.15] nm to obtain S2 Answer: 0.99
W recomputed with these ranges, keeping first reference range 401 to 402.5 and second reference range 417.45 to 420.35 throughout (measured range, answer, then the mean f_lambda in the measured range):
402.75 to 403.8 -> 0.05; 9.36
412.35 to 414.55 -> 0.05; 8.83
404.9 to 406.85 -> 0.10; 8.81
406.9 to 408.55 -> 0.05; 9.12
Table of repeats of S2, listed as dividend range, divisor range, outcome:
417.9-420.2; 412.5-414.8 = 1.04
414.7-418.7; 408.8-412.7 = 0.97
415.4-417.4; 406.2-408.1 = 1.04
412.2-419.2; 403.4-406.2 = 0.98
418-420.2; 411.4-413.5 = 1.02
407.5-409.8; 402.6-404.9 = 1.02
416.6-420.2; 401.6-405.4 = 0.93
